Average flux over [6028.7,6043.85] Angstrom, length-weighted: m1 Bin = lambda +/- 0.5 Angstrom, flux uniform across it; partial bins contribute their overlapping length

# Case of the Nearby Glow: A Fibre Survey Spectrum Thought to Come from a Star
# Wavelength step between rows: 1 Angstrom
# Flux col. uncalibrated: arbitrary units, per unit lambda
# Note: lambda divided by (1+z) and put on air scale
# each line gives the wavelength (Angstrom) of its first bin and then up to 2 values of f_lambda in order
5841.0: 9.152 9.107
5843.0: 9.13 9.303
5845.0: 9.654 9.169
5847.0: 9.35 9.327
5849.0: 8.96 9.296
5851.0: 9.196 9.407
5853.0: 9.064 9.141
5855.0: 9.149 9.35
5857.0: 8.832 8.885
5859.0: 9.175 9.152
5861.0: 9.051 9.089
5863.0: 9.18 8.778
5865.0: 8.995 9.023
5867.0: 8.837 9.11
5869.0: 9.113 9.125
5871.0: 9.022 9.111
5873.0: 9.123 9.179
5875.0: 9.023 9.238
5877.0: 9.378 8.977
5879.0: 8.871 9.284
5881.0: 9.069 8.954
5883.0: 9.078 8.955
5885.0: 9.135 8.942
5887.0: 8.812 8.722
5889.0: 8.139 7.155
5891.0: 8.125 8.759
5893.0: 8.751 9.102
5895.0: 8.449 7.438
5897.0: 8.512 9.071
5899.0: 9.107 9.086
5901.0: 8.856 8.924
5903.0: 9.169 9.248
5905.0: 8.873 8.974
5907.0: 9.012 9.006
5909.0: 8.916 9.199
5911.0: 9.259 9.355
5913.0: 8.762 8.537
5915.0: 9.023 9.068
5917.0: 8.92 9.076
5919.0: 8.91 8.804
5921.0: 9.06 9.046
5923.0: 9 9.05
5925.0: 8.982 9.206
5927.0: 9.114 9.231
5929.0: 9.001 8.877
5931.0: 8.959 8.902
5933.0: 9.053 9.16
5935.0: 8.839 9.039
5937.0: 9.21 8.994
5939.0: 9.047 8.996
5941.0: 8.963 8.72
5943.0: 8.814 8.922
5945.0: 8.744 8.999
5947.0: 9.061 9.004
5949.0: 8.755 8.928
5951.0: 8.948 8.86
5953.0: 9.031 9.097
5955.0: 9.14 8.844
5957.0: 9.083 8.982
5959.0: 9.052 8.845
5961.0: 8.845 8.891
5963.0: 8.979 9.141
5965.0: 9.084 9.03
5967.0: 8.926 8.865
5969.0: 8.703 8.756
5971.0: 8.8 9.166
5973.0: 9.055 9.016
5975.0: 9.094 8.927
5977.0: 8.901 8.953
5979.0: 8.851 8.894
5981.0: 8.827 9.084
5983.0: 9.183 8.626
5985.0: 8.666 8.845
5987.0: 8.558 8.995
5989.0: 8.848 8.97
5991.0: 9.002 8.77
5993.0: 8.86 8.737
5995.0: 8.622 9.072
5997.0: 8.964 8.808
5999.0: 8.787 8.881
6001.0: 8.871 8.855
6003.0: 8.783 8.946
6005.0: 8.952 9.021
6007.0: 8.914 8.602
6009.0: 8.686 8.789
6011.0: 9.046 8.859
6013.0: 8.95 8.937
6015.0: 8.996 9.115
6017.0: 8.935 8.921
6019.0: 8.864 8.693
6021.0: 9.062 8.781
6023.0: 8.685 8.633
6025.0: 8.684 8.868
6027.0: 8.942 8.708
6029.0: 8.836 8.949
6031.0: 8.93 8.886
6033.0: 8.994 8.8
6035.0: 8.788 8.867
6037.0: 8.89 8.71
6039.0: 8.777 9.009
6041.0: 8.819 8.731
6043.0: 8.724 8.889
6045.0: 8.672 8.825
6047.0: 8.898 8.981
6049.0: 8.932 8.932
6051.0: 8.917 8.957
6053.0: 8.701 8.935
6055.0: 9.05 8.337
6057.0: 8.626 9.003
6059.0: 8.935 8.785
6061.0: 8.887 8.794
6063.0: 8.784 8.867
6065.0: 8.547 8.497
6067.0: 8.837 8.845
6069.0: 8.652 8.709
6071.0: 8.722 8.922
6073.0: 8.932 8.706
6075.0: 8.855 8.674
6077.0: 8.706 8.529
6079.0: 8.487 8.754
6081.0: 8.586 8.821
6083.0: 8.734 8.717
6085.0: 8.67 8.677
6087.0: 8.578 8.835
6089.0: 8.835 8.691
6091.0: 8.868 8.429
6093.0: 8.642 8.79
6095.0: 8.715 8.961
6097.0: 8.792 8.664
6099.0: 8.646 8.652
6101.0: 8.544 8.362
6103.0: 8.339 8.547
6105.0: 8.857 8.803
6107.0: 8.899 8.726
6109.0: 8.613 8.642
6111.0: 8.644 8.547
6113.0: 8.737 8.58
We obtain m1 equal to 8.85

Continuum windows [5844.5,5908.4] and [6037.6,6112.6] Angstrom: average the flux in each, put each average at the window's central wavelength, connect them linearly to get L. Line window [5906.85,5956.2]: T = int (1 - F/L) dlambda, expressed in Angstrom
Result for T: -0.46 Angstrom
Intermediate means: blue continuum 8.97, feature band 8.99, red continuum 8.74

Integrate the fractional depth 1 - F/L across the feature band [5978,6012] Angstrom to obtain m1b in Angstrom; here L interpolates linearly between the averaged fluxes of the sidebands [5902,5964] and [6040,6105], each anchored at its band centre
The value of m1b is 0.08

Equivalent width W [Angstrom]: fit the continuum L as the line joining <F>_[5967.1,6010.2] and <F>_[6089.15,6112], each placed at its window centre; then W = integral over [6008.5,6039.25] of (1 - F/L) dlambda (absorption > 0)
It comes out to -0.2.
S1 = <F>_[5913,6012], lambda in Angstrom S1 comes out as 8.93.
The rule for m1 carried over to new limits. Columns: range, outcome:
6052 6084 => 8.75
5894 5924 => 8.92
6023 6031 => 8.8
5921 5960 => 8.99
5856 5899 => 8.88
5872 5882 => 9.12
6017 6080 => 8.81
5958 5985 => 8.94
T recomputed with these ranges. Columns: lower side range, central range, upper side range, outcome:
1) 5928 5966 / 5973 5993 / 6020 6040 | 0.0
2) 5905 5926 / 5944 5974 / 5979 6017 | -0.1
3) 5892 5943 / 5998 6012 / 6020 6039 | 0.0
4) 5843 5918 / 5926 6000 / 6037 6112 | -0.5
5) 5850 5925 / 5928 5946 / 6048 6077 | -0.1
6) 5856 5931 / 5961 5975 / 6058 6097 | -0.2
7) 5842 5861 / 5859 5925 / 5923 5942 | 1.3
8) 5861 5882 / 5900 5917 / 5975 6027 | 0.0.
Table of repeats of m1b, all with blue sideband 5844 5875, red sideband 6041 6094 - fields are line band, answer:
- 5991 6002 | 0.1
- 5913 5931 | 0.1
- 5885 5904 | 0.9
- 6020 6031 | 0.0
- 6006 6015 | 0.0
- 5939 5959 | 0.1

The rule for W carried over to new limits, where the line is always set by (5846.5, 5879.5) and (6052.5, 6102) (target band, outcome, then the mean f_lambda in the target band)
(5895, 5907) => 0.3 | 8.83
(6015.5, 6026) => 0.0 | 8.84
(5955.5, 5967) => -0.1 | 8.98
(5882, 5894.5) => 0.6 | 8.65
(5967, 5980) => 0.0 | 8.92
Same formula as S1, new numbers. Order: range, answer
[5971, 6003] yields 8.89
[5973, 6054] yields 8.87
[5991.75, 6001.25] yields 8.84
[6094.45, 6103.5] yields 8.63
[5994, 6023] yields 8.88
